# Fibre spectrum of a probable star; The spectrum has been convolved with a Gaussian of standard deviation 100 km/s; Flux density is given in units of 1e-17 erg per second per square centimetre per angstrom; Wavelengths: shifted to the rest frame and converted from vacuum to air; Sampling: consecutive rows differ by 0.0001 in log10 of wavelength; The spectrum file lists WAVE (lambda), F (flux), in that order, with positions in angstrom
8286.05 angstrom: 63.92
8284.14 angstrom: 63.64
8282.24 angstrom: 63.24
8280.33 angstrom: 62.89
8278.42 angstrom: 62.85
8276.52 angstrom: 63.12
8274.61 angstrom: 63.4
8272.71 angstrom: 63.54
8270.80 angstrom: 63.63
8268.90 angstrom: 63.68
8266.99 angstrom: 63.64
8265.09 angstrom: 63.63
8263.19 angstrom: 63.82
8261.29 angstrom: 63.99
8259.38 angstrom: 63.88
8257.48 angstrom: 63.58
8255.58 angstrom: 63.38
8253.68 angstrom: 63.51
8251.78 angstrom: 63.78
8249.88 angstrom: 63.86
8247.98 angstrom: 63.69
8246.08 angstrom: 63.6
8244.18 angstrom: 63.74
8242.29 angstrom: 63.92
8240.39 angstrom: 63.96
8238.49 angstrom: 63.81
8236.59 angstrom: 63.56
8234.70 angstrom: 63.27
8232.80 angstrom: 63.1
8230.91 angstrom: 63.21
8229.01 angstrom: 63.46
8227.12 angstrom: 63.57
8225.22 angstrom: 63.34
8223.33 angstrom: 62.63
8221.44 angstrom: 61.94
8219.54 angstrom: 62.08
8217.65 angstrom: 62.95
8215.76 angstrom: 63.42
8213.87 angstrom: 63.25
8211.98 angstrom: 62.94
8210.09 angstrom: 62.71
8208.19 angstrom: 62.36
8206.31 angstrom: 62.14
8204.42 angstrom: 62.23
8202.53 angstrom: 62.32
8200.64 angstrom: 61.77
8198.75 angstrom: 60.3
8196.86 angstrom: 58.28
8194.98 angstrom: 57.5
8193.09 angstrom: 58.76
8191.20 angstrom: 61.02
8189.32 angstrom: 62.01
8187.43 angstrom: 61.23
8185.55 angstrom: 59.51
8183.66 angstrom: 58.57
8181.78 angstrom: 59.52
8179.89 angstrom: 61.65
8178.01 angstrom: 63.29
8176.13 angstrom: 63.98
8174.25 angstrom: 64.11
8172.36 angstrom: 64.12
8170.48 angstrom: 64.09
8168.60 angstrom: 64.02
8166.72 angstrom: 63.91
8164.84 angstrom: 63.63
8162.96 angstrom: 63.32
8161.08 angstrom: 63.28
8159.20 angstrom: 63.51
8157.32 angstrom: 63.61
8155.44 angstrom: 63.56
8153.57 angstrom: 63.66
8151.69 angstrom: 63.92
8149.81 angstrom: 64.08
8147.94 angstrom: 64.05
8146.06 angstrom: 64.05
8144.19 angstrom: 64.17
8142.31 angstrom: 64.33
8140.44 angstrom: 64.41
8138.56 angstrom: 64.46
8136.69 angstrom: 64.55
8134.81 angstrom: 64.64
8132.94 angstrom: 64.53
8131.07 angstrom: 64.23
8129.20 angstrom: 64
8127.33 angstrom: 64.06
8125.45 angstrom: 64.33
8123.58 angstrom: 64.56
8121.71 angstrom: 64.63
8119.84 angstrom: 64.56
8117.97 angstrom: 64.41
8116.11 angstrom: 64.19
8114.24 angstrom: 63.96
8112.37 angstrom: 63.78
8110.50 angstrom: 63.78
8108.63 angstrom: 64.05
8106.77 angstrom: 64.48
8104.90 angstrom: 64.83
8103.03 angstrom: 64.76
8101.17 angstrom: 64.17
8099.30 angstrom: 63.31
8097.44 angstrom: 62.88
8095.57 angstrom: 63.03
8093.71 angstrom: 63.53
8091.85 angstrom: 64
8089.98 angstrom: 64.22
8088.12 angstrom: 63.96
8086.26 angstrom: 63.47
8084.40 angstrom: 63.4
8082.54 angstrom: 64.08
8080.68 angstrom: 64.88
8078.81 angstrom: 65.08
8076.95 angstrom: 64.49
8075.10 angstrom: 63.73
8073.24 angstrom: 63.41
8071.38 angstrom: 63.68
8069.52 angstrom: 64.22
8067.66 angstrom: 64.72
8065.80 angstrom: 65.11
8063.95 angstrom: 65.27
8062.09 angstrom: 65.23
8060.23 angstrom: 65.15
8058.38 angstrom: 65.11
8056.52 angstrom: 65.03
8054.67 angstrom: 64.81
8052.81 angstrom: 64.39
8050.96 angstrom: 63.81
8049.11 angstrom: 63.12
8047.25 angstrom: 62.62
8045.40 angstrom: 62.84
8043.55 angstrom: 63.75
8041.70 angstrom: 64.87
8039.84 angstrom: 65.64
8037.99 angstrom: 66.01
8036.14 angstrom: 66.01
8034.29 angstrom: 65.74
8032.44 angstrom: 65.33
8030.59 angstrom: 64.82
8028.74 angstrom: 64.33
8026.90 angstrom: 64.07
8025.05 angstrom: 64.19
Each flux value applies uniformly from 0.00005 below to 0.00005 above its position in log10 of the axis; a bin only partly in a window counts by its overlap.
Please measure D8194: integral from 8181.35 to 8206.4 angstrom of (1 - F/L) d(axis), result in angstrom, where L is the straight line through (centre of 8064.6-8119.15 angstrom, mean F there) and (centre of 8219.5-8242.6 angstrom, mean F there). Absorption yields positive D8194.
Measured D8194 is 1.2 angstrom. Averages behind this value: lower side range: 64.1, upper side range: 63.2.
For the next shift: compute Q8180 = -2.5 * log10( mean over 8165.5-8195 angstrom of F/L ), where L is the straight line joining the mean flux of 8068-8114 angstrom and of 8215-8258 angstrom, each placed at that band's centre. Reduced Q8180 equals 0.03 mag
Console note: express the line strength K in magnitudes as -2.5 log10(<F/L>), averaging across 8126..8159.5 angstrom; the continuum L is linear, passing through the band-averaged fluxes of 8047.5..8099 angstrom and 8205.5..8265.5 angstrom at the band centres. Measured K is -0.005 mag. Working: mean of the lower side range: 64.2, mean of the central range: 64.1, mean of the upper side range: 63.3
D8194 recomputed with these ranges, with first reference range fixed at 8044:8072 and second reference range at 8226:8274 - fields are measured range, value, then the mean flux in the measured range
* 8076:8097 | 0.1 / 64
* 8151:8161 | 0.1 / 63.6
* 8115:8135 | -0.1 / 64.4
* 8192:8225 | 1.1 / 61.7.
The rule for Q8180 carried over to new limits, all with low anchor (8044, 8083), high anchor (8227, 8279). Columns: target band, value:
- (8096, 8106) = 0.005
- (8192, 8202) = 0.077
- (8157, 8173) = 0.004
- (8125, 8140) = -0.004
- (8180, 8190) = 0.064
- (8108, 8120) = 0.001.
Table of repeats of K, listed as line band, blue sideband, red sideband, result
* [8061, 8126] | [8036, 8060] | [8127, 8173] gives 0.001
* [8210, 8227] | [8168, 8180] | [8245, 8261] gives 0.014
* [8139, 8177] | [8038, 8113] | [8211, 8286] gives -0.001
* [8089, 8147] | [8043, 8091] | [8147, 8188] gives -0.010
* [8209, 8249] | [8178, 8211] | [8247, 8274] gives -0.016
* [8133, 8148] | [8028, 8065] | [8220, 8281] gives -0.004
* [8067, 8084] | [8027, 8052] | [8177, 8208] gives -0.010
